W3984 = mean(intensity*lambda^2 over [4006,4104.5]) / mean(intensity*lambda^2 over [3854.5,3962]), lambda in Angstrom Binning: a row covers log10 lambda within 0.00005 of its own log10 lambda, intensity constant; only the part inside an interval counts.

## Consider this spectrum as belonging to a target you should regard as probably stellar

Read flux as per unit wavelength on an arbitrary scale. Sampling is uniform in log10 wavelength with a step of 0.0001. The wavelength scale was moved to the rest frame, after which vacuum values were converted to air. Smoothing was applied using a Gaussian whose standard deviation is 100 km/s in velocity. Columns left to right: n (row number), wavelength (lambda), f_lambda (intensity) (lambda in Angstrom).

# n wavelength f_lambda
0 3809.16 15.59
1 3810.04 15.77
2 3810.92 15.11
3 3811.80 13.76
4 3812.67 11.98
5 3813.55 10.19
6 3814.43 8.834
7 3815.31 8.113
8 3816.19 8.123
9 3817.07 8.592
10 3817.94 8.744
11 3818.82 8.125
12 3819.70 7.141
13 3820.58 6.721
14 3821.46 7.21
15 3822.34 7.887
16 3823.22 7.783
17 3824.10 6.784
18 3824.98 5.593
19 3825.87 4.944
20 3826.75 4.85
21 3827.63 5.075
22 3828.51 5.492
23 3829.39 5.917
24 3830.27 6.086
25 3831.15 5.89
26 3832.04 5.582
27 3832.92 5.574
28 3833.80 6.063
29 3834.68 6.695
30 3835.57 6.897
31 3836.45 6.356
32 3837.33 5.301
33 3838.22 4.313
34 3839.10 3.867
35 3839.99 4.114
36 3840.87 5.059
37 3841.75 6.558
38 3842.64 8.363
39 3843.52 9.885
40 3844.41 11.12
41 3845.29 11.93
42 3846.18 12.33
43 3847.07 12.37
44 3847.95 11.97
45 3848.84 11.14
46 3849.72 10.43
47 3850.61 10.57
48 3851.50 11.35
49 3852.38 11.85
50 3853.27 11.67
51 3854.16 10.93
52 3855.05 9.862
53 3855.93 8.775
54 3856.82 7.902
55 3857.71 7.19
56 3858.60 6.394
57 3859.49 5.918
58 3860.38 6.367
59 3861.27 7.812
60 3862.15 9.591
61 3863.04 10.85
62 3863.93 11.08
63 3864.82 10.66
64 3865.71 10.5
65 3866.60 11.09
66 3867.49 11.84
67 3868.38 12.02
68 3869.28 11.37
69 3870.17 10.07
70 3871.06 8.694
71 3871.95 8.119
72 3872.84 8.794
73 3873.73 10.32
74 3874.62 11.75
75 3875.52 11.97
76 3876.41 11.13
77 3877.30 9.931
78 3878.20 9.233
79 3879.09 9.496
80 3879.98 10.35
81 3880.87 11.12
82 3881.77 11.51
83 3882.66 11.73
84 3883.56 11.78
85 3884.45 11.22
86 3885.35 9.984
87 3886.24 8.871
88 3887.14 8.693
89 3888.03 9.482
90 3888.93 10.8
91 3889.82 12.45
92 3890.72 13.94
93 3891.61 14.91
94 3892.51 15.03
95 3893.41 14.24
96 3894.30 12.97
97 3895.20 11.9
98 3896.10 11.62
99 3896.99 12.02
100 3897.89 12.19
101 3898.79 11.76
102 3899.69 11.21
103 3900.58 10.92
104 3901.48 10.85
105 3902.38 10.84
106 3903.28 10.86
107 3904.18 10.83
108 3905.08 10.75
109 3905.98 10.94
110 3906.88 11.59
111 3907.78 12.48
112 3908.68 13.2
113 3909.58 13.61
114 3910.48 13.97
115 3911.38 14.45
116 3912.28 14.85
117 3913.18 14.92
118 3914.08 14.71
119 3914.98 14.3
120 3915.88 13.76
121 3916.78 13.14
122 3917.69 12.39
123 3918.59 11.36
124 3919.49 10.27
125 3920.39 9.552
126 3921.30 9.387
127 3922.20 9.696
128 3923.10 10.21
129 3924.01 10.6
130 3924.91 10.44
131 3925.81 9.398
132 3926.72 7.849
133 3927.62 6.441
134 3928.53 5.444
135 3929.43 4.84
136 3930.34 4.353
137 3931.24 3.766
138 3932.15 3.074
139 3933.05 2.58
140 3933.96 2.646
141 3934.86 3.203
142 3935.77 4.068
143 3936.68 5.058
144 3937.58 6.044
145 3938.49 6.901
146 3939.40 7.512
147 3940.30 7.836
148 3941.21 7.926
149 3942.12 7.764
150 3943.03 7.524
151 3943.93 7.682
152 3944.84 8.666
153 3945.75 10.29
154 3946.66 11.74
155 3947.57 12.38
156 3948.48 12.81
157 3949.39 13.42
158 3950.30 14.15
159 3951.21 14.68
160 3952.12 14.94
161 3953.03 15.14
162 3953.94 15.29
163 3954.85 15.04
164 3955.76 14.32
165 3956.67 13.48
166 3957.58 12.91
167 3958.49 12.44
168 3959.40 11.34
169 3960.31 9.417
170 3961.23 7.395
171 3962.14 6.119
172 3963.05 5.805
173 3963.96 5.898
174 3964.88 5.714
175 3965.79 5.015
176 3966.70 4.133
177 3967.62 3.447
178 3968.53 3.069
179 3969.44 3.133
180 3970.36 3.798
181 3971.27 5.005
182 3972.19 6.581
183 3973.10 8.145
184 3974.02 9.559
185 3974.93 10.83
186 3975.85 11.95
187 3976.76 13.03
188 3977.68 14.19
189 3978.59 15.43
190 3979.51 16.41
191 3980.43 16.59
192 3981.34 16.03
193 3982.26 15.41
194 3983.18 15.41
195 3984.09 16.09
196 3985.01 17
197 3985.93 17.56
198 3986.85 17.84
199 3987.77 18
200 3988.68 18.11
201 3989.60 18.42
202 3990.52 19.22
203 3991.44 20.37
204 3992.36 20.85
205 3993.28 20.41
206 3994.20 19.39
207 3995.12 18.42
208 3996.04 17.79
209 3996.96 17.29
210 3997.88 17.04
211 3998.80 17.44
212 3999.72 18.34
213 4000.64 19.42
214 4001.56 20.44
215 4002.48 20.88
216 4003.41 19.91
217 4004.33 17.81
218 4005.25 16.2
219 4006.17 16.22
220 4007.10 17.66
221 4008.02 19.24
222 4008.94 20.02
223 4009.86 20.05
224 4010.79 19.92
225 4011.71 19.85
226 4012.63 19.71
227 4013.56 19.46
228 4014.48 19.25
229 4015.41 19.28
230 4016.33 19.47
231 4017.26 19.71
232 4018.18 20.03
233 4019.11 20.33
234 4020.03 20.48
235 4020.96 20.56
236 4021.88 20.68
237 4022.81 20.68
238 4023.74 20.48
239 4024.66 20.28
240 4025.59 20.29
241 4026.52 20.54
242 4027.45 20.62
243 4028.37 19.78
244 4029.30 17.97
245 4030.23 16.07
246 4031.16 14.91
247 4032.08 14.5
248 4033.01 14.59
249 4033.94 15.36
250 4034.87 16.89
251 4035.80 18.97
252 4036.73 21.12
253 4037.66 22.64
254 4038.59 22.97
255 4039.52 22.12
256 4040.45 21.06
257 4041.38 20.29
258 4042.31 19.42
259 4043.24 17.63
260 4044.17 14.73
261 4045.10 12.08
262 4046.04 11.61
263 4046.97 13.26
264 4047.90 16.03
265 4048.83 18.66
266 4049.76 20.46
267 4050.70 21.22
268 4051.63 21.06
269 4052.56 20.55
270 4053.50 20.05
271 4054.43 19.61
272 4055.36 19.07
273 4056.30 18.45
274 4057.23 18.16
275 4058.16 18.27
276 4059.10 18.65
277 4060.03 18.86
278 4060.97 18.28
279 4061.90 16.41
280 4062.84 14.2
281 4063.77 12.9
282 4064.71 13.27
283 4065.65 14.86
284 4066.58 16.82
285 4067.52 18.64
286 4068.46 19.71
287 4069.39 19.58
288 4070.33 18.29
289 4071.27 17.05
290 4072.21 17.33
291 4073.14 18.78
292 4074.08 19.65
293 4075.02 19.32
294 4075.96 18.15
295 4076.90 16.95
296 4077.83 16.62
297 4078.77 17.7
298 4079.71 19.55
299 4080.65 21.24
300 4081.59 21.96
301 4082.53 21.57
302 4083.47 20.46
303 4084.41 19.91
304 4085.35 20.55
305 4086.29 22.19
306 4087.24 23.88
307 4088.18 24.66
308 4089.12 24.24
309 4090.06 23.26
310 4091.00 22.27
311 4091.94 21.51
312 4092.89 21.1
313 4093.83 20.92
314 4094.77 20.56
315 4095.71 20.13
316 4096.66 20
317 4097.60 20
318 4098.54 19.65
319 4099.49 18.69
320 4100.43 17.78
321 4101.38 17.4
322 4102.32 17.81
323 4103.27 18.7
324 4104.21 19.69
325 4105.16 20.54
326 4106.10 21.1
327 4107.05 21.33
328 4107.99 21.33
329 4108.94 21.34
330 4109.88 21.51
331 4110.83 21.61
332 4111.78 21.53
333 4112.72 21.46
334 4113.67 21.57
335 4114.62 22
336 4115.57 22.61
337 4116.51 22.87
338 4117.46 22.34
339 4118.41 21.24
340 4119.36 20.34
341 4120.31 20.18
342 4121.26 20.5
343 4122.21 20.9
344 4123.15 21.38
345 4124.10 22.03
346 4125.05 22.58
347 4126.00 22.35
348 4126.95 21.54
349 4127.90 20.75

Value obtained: 2.0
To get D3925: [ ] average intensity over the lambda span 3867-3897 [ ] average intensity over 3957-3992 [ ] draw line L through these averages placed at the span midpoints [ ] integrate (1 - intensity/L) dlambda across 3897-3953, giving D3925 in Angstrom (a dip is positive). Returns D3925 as 6.69 Angstrom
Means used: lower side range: 11.1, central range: 9.97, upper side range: 11.5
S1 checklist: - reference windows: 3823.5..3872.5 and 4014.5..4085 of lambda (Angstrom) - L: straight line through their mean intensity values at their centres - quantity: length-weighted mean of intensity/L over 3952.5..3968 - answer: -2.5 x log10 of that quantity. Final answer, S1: 0.40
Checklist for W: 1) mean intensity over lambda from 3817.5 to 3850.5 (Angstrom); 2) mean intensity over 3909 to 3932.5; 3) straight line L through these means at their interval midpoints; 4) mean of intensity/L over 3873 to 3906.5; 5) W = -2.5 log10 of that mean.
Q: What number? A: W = -0.22 mag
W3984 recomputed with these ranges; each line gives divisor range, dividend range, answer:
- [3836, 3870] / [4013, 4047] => 2.21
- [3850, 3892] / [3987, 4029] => 2.02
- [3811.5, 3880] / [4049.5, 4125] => 2.60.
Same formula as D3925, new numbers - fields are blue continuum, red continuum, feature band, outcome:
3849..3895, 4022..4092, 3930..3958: 9.3 Angstrom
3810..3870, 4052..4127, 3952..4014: 3.4 Angstrom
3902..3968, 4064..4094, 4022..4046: -2.9 Angstrom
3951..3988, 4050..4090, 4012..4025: -4.3 Angstrom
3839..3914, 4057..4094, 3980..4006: -4.0 Angstrom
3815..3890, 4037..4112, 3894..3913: -1.5 Angstrom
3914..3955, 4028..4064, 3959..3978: 7.5 Angstrom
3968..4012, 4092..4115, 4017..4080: -0.7 Angstrom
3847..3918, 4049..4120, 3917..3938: 9.5 Angstrom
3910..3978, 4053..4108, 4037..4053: -1.9 Angstrom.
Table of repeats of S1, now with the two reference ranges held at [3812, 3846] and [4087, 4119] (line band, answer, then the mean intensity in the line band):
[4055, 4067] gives 0.13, 16.8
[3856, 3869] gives -0.04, 9.24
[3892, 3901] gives -0.18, 12.4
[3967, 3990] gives 0.20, 12.4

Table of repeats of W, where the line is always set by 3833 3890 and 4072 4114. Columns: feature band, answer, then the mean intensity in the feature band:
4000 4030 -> -0.17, 19.6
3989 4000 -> -0.19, 18.7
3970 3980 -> 0.38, 10.5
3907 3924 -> -0.05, 12.5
